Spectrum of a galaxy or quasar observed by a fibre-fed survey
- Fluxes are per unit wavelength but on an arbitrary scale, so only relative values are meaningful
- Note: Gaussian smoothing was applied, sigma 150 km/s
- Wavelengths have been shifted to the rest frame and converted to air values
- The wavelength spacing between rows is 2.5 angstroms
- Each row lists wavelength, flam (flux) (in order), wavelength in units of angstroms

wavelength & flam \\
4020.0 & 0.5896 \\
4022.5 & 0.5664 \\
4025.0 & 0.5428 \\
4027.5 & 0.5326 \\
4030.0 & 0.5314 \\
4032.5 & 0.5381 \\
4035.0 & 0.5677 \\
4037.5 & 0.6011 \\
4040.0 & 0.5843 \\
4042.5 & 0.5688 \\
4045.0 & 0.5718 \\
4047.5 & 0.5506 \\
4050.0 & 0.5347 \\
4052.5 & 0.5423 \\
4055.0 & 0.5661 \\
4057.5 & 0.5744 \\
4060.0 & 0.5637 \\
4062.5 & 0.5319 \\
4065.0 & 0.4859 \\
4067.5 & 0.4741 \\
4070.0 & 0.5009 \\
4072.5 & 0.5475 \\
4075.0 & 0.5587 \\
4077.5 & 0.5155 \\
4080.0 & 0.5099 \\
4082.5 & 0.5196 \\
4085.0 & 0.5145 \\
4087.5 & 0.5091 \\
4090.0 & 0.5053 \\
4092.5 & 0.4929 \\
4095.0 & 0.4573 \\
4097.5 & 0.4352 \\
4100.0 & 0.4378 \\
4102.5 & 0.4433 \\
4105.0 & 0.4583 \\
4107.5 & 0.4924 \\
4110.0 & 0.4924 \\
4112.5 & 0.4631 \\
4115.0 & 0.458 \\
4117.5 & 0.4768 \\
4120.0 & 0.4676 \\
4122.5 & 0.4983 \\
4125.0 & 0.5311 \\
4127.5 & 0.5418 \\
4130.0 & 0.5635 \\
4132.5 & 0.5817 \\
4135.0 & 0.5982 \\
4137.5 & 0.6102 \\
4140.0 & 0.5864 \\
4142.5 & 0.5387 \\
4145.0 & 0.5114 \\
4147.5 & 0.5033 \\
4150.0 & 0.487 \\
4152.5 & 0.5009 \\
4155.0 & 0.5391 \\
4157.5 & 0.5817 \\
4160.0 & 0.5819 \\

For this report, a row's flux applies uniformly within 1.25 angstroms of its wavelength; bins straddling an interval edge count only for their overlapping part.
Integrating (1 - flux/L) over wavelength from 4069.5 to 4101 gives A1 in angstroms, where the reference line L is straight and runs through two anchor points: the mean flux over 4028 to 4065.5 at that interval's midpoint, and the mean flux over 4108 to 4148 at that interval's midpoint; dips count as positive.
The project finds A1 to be 2.4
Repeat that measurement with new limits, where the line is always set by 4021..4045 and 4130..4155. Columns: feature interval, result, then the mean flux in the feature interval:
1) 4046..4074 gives 1.1 angstroms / 0.534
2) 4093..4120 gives 4.3 angstroms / 0.463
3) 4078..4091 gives 1.0 angstroms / 0.512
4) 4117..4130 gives 0.9 angstroms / 0.51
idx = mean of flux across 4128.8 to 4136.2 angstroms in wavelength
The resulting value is 0.581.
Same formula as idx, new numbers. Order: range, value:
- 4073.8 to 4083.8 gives 0.526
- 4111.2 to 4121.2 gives 0.466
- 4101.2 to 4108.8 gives 0.465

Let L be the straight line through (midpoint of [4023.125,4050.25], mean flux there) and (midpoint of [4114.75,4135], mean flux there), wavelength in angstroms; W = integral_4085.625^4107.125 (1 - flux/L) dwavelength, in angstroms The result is 2.6 angstroms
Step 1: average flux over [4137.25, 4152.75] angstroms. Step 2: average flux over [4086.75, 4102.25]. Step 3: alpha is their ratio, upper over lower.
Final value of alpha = 1.1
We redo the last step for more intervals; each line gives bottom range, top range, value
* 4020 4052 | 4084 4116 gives 0.85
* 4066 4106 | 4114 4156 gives 1.07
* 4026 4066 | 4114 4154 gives 0.96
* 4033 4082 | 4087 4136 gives 0.91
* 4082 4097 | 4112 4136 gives 1.05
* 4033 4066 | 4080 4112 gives 0.86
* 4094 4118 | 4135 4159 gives 1.18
